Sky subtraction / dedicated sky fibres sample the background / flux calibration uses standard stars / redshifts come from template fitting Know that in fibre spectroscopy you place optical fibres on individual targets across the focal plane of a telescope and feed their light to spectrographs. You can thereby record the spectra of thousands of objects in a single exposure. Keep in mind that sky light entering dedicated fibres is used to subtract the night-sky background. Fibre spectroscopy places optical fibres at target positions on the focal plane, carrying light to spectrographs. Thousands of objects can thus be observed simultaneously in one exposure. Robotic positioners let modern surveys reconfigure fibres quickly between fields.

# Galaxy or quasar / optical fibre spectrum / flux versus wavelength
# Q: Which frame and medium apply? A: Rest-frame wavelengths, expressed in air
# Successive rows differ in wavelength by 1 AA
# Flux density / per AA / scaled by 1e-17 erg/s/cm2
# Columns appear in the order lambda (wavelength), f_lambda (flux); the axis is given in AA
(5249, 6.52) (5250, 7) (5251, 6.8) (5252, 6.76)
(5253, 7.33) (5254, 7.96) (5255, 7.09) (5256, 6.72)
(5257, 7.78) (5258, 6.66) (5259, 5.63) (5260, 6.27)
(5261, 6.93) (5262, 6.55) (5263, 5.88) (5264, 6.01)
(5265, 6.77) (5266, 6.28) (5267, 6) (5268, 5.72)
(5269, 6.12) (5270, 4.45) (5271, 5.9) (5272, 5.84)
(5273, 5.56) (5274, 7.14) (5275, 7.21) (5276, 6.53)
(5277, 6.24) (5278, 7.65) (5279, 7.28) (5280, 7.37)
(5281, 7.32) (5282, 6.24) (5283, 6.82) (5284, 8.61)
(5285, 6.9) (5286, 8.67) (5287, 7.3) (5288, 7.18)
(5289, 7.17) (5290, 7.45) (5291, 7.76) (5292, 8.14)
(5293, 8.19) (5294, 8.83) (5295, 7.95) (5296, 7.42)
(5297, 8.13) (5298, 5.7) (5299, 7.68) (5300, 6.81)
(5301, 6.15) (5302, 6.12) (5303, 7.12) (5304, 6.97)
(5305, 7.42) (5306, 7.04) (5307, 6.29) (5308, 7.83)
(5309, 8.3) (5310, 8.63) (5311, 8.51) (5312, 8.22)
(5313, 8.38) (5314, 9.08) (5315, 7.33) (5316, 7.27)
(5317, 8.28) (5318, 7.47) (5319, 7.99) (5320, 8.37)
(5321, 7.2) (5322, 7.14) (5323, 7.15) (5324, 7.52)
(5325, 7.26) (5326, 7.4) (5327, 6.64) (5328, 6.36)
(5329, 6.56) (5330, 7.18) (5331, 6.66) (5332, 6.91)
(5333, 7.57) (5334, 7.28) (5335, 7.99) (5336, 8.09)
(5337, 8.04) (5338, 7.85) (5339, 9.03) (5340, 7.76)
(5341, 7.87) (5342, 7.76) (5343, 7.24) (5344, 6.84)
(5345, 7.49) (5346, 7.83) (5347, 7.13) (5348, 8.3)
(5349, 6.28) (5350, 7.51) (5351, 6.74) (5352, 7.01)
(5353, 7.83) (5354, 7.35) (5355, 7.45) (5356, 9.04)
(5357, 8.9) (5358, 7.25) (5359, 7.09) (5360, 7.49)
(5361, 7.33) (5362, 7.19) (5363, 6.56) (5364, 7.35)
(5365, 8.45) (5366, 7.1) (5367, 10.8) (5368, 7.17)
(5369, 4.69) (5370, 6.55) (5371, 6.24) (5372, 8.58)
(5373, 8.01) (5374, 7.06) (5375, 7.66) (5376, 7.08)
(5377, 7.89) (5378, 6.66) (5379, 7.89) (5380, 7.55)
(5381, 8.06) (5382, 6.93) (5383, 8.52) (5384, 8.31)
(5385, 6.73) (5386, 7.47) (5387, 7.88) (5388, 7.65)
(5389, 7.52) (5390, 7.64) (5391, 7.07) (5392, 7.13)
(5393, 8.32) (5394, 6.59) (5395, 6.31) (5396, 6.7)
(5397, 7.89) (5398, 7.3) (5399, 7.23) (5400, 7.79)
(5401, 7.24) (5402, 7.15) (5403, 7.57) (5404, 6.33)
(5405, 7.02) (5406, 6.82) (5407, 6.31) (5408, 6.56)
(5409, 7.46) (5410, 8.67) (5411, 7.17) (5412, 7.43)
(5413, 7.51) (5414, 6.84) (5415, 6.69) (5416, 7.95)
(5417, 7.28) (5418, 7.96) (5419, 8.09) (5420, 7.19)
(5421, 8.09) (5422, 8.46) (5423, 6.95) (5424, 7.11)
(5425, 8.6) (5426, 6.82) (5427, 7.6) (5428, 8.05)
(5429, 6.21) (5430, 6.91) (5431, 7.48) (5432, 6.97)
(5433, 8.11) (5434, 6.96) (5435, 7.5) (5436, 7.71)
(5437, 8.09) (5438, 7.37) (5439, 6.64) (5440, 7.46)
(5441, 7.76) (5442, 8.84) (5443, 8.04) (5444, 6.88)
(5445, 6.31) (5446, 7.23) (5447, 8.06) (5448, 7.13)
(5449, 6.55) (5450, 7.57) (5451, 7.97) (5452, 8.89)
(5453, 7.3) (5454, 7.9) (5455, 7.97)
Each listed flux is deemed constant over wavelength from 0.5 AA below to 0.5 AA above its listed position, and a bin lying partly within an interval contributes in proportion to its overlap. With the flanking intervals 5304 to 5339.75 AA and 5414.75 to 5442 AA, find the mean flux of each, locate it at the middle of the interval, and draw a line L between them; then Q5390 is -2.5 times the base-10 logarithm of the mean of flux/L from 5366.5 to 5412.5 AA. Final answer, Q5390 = 0.03 mag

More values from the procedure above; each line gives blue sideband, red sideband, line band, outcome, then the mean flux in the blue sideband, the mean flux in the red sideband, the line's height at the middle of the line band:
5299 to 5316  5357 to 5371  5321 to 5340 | 0.01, 7.51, 7.33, 7.44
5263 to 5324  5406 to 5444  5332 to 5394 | -0.03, 7.2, 7.47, 7.34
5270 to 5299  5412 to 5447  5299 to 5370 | -0.03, 7.19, 7.47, 7.29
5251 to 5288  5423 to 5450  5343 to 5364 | -0.06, 6.72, 7.39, 7.06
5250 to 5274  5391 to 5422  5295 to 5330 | -0.10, 6.42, 7.3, 6.73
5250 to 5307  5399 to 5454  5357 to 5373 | -0.03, 6.92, 7.42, 7.21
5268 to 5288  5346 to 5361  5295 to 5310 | -0.02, 6.78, 7.53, 7.02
